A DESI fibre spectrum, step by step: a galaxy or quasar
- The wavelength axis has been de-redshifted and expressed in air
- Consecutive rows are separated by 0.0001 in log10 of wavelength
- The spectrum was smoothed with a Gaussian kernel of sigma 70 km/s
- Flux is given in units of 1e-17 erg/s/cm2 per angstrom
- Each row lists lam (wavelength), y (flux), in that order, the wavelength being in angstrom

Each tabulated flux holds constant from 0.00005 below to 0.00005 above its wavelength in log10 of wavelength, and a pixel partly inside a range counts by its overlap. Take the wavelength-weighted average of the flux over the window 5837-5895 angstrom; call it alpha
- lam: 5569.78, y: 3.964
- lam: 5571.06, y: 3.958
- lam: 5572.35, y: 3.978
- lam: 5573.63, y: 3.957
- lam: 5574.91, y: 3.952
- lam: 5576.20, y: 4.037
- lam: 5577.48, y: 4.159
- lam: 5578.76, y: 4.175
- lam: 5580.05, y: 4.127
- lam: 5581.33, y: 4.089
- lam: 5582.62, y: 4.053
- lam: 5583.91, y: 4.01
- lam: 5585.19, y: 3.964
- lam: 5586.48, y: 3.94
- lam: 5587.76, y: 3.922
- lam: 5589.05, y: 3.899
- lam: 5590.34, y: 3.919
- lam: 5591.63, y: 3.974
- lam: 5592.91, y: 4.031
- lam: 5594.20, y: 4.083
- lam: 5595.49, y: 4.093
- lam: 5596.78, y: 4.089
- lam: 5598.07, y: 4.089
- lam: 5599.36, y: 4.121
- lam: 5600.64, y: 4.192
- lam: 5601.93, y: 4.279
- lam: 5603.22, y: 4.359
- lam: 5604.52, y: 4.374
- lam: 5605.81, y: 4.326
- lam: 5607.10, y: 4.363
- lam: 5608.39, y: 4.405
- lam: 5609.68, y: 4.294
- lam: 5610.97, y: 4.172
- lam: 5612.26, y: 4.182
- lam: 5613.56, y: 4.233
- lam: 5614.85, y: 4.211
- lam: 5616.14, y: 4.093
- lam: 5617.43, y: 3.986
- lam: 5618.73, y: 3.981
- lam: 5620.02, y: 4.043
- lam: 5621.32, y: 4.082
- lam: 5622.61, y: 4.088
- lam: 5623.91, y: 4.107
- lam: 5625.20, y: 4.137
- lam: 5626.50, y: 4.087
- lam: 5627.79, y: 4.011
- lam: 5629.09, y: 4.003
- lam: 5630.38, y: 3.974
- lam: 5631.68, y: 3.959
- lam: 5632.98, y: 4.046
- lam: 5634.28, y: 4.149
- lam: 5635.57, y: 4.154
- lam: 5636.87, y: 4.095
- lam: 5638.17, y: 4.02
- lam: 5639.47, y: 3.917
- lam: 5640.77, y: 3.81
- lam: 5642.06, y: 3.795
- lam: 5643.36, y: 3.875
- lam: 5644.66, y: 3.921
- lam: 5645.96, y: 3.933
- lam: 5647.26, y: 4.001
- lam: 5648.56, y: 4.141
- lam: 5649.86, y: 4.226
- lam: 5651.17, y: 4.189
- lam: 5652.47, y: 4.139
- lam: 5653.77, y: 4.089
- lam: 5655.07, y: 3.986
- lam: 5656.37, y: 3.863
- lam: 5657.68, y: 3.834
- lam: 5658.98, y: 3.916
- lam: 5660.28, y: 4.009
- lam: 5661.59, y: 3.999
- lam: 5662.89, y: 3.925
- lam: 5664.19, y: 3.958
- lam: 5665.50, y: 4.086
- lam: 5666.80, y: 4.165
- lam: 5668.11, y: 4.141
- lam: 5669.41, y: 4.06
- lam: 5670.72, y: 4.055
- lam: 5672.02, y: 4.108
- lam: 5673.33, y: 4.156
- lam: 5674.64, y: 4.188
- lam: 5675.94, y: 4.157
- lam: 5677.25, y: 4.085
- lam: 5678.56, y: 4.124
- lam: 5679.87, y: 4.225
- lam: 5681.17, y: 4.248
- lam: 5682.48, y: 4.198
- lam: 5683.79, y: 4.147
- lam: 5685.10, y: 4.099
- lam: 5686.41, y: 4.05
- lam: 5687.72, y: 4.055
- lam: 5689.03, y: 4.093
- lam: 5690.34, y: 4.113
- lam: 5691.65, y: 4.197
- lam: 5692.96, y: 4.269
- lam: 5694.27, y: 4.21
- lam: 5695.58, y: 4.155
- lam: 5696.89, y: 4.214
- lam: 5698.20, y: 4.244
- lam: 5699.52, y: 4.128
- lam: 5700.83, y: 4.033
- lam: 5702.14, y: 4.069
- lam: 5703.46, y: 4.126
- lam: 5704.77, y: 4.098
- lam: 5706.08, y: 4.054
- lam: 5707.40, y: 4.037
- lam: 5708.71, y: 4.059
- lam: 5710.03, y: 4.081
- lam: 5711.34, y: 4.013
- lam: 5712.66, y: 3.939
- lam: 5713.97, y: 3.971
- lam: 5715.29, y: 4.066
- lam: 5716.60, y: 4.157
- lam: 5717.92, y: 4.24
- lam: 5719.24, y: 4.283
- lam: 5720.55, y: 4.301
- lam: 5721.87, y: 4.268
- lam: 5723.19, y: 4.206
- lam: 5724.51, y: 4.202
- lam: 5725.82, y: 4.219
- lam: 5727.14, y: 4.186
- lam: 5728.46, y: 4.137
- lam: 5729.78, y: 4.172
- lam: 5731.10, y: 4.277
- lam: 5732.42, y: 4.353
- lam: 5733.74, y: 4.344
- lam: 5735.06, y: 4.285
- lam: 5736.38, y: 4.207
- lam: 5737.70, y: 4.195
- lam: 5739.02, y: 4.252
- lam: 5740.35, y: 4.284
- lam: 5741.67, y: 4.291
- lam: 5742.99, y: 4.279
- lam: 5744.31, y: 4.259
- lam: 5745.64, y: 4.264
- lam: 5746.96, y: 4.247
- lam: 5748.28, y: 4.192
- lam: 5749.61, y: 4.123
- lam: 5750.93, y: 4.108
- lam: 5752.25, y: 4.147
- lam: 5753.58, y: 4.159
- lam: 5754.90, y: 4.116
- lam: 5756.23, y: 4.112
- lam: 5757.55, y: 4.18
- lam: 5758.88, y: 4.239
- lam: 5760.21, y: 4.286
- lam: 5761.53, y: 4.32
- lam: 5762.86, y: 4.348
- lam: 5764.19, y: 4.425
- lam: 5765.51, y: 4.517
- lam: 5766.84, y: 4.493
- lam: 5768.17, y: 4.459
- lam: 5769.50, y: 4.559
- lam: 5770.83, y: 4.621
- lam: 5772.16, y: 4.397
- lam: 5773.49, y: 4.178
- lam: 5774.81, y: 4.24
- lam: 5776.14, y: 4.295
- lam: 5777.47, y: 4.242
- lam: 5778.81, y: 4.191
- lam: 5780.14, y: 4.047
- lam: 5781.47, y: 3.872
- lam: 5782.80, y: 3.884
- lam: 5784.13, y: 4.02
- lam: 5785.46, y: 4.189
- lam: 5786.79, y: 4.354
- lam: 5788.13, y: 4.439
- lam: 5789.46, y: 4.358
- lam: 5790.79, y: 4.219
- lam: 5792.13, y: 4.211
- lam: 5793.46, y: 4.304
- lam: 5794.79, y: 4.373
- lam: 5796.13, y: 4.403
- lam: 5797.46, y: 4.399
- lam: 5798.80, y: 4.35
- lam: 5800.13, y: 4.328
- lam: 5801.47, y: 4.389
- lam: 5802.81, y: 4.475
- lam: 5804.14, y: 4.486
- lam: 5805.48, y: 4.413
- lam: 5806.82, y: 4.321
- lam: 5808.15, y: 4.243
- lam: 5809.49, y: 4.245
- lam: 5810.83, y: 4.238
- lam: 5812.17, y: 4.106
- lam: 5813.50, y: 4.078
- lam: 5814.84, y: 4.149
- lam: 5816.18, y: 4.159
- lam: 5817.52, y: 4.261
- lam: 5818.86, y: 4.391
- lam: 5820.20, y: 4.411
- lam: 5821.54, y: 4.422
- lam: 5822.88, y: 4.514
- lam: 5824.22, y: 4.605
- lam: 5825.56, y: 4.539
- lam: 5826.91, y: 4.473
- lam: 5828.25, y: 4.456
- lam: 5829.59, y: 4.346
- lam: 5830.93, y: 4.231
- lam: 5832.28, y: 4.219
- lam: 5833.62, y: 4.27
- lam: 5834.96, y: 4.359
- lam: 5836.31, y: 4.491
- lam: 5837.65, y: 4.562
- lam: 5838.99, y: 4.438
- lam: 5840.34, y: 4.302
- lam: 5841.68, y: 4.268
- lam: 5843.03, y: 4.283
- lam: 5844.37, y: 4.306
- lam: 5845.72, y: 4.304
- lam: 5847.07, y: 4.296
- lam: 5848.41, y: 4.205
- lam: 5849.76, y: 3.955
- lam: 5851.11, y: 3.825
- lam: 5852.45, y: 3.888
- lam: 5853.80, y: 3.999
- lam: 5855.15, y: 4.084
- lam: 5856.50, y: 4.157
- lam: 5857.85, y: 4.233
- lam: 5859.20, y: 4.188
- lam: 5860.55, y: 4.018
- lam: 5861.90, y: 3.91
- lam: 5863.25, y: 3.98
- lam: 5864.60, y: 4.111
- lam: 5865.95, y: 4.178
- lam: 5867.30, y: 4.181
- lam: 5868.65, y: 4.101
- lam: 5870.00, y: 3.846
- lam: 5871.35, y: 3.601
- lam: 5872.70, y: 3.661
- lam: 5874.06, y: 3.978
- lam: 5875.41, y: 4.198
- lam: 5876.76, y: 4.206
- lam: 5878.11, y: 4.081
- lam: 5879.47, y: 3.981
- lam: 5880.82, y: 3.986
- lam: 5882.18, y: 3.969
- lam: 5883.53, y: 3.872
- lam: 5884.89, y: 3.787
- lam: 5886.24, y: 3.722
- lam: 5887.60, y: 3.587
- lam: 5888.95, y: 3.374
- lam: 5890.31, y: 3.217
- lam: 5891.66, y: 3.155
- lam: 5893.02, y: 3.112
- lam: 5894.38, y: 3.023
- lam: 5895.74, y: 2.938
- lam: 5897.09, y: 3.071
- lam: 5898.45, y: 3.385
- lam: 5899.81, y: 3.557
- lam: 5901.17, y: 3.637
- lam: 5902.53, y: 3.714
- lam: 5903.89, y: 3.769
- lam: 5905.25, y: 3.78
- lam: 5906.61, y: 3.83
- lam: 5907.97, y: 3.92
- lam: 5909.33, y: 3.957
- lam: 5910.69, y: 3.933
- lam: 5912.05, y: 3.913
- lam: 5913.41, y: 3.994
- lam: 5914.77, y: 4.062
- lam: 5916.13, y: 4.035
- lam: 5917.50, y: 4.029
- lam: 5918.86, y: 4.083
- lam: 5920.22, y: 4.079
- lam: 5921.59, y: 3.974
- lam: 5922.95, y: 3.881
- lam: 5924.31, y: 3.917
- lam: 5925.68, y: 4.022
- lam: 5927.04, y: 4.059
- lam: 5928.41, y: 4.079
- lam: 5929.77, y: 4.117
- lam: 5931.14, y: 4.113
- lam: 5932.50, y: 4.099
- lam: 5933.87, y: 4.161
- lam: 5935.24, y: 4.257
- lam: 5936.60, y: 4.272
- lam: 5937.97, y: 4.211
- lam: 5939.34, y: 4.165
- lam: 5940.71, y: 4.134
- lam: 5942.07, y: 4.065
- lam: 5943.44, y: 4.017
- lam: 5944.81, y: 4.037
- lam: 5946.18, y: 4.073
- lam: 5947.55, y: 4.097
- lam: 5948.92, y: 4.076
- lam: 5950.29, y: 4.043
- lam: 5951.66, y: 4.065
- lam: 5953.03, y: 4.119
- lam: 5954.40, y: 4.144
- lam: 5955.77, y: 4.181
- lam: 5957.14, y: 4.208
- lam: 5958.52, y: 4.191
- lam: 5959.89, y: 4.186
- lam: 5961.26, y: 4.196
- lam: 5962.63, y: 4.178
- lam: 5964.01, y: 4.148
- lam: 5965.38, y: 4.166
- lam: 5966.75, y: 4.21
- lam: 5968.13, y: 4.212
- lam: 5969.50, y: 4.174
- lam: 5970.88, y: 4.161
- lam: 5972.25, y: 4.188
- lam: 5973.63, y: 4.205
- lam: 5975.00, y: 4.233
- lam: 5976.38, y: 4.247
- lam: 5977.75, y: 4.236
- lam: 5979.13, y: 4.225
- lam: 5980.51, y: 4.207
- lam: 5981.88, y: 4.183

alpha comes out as 3.96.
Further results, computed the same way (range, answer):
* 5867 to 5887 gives 3.94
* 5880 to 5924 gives 3.7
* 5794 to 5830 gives 4.35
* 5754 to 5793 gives 4.27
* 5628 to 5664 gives 4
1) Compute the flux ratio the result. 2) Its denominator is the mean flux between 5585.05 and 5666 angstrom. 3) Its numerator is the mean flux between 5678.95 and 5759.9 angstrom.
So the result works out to 1.03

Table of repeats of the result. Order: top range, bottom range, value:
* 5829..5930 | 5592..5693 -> 0.96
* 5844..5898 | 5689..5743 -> 0.92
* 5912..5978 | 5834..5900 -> 1.05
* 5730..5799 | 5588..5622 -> 1.03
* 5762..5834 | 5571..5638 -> 1.05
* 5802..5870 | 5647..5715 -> 1.04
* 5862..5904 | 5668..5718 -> 0.90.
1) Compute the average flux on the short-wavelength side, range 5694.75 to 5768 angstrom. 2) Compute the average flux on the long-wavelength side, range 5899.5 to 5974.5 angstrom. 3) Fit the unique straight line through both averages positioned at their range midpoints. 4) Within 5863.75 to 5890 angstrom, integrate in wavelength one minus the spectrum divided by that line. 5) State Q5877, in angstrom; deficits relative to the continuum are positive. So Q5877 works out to 1.2 angstrom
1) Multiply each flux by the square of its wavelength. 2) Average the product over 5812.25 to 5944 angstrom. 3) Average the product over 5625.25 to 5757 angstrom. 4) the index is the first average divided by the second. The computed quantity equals 1.0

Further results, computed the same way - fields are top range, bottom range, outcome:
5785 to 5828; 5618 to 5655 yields 1.14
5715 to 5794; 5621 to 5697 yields 1.08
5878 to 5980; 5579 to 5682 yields 1.07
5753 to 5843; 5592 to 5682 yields 1.12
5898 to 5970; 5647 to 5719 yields 1.08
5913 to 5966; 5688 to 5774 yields 1.04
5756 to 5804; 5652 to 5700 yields 1.09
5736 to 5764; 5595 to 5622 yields 1.06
